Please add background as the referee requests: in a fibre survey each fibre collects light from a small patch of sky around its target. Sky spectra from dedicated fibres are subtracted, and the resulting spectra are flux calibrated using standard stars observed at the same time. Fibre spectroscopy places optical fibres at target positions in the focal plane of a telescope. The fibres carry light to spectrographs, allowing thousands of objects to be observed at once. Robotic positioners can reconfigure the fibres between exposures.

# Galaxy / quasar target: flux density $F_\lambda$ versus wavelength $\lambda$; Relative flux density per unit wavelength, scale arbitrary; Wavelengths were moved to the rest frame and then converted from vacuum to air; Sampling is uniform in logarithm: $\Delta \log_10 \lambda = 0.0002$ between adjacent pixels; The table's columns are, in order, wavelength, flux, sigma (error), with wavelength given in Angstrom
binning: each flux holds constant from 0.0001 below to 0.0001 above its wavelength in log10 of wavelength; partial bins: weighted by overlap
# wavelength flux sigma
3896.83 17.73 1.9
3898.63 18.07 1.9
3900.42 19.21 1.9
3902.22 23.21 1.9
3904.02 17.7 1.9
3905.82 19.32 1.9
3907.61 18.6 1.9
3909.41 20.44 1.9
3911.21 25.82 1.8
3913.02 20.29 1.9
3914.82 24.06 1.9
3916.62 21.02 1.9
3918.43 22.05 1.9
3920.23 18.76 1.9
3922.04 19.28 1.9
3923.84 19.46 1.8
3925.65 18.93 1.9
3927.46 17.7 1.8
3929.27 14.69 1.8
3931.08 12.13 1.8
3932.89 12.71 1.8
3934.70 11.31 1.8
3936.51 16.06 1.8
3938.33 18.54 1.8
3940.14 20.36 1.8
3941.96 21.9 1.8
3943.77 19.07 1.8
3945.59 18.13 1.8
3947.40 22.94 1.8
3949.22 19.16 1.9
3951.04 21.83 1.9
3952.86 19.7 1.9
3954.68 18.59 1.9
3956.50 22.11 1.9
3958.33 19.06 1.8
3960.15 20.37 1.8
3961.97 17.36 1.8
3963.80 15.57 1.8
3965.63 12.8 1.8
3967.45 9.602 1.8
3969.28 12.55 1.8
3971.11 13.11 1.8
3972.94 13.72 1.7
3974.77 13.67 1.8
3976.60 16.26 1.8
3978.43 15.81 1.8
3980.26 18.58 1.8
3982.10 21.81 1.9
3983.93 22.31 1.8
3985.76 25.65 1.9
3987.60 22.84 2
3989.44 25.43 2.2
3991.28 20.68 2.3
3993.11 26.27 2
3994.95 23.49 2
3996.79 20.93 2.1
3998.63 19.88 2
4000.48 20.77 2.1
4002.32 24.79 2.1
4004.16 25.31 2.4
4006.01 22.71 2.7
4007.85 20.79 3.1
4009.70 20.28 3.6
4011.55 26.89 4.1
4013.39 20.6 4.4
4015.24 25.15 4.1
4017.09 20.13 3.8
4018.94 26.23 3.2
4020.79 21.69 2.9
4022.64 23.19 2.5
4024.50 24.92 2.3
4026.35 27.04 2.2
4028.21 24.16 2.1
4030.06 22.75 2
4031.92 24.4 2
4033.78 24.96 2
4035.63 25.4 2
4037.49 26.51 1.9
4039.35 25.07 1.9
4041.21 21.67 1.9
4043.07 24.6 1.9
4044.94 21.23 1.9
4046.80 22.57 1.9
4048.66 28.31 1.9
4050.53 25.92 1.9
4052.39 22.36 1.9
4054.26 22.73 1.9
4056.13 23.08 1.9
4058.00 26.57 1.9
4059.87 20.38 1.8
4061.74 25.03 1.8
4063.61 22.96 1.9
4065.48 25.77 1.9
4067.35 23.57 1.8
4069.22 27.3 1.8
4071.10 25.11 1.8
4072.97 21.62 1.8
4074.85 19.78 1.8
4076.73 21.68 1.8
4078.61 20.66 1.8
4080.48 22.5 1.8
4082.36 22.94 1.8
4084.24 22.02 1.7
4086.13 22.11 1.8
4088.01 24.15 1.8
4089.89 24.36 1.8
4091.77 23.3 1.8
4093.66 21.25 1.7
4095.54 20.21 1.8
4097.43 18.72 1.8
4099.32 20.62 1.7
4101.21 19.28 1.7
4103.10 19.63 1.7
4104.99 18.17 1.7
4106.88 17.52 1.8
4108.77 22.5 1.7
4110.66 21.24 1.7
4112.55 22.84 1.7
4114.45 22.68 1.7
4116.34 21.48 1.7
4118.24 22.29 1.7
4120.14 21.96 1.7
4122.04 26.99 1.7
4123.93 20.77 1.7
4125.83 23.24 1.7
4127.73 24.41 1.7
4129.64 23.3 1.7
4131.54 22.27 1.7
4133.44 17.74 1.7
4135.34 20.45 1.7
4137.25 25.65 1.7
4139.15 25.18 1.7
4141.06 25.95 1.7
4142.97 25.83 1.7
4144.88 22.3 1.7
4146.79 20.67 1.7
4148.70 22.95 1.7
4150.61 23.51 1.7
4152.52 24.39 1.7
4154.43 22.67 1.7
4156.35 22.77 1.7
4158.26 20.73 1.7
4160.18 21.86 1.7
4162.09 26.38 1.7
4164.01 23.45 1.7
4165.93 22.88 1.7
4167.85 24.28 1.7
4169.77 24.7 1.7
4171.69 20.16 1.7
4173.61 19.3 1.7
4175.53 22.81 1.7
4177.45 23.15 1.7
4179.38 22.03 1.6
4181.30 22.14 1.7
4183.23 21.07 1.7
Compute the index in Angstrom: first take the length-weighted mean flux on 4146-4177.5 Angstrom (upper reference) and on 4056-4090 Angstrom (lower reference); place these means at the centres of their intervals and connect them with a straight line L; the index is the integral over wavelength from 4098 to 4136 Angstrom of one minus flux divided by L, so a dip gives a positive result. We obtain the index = 2.53 Angstrom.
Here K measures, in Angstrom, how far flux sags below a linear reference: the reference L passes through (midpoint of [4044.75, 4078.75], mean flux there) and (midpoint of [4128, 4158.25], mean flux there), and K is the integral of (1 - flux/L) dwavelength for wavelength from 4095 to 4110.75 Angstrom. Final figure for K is 2.5 Angstrom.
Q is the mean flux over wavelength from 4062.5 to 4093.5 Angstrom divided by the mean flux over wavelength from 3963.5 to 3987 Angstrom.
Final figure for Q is 1.41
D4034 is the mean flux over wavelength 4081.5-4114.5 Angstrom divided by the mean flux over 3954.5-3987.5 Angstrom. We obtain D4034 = 1.2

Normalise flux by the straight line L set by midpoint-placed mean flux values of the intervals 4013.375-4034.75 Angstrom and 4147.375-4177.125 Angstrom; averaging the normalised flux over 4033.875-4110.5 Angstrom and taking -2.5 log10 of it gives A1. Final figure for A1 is 0.04 mag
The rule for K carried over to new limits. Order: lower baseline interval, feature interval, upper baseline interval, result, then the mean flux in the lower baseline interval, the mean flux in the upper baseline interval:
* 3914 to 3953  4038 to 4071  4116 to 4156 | -4.4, 18.6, 23.1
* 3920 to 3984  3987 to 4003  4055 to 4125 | -3.3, 17.3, 22.2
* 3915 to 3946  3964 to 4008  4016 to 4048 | 3.8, 17.9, 24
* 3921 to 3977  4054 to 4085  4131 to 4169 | -3.7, 17.1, 23.1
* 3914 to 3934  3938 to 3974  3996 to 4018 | 3.5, 18.2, 22.4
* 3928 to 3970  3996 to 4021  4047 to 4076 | -2.2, 17.3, 24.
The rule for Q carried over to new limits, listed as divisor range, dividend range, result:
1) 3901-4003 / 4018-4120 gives 1.20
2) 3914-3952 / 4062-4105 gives 1.20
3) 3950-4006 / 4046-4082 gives 1.21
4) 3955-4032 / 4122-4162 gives 1.11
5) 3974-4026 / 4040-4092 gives 1.06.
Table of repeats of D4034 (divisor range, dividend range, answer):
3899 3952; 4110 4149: 1.20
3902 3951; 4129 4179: 1.20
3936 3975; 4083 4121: 1.21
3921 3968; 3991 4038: 1.32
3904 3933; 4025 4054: 1.27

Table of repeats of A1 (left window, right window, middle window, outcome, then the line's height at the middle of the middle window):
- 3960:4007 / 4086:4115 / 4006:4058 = -0.19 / 20.1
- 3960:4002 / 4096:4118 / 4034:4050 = -0.24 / 19.6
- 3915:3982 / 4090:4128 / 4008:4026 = -0.21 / 19.2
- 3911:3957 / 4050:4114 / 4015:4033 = -0.14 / 21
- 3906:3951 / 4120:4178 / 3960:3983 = 0.28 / 19.7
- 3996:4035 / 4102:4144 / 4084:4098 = 0.03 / 22.6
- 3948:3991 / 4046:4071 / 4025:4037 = -0.11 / 22.5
